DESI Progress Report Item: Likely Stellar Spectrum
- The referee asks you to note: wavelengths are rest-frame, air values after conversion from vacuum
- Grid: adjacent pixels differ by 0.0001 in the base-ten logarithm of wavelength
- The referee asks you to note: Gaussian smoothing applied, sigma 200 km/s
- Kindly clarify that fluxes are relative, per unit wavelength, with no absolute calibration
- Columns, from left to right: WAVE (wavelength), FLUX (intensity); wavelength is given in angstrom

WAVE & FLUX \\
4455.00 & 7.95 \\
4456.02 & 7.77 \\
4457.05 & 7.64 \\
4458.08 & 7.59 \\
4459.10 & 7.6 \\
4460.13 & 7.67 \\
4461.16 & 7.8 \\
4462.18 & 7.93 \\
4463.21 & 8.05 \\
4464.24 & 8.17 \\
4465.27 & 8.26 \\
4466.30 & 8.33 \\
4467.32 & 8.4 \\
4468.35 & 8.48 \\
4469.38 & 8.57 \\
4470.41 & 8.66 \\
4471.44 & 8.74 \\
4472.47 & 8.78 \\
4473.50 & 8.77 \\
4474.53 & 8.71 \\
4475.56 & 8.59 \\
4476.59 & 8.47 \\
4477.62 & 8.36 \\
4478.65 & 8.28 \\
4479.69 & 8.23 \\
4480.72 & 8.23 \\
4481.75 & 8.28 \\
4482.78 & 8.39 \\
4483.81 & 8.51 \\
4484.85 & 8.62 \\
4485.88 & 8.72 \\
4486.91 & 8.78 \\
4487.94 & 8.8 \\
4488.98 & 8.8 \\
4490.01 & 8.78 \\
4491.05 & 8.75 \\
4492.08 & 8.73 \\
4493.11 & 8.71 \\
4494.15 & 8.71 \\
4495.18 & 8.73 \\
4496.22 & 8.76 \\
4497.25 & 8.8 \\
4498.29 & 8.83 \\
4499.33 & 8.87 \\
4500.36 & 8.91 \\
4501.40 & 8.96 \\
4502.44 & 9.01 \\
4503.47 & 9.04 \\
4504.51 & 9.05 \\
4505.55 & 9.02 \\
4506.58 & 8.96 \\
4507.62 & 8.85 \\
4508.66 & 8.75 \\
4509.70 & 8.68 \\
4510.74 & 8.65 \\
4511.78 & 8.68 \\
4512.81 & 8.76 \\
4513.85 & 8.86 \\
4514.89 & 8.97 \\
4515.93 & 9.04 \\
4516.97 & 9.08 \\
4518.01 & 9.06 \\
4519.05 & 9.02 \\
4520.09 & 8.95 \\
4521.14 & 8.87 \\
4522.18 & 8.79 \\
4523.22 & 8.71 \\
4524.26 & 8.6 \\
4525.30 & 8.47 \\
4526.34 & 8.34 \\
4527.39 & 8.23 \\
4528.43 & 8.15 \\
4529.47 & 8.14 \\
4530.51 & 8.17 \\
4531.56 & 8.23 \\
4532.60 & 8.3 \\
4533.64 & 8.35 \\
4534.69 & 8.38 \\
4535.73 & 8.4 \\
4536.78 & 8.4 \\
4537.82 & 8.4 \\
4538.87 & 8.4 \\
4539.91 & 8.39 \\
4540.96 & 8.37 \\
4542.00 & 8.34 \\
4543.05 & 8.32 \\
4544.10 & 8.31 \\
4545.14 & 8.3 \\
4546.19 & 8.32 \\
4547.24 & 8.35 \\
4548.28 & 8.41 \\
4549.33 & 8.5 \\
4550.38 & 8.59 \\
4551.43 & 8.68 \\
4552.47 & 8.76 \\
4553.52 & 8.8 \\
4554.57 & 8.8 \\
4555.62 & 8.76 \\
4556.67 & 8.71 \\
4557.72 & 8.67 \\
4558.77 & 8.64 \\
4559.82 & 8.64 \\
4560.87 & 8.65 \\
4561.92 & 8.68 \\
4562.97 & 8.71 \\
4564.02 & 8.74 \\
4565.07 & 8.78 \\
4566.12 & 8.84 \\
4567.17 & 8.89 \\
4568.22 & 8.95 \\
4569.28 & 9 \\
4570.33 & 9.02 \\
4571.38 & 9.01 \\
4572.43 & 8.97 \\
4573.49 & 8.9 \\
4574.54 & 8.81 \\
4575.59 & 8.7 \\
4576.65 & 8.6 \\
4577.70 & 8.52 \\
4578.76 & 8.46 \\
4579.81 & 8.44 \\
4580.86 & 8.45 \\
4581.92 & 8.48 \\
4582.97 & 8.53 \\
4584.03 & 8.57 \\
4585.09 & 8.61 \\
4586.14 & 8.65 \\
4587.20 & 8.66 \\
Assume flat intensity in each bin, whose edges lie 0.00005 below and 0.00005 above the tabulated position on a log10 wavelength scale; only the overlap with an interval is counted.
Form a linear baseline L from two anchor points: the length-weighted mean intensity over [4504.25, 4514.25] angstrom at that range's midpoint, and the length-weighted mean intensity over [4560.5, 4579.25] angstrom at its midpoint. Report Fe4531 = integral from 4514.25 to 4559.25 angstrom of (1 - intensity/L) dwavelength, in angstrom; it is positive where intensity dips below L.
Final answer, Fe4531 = 1.3 angstrom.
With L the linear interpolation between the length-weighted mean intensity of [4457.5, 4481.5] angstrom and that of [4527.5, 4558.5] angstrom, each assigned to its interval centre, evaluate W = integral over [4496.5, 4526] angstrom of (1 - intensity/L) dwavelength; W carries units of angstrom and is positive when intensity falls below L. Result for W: -1.7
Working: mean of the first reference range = 8.29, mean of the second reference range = 8.44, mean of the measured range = 8.86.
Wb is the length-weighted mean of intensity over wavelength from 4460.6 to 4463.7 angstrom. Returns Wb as 7.93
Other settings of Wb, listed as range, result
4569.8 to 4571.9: 9.04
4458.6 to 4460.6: 7.62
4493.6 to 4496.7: 8.72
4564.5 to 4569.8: 8.89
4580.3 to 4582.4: 8.46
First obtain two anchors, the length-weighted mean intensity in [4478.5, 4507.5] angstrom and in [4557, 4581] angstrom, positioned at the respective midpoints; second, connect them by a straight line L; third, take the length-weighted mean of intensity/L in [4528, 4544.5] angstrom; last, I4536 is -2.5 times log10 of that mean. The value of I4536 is 0.05 mag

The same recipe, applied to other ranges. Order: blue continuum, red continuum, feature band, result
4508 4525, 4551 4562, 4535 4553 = 0.04 mag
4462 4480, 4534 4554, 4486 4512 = -0.05 mag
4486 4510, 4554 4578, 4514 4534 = 0.03 mag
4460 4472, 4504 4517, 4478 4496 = 0.00 mag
